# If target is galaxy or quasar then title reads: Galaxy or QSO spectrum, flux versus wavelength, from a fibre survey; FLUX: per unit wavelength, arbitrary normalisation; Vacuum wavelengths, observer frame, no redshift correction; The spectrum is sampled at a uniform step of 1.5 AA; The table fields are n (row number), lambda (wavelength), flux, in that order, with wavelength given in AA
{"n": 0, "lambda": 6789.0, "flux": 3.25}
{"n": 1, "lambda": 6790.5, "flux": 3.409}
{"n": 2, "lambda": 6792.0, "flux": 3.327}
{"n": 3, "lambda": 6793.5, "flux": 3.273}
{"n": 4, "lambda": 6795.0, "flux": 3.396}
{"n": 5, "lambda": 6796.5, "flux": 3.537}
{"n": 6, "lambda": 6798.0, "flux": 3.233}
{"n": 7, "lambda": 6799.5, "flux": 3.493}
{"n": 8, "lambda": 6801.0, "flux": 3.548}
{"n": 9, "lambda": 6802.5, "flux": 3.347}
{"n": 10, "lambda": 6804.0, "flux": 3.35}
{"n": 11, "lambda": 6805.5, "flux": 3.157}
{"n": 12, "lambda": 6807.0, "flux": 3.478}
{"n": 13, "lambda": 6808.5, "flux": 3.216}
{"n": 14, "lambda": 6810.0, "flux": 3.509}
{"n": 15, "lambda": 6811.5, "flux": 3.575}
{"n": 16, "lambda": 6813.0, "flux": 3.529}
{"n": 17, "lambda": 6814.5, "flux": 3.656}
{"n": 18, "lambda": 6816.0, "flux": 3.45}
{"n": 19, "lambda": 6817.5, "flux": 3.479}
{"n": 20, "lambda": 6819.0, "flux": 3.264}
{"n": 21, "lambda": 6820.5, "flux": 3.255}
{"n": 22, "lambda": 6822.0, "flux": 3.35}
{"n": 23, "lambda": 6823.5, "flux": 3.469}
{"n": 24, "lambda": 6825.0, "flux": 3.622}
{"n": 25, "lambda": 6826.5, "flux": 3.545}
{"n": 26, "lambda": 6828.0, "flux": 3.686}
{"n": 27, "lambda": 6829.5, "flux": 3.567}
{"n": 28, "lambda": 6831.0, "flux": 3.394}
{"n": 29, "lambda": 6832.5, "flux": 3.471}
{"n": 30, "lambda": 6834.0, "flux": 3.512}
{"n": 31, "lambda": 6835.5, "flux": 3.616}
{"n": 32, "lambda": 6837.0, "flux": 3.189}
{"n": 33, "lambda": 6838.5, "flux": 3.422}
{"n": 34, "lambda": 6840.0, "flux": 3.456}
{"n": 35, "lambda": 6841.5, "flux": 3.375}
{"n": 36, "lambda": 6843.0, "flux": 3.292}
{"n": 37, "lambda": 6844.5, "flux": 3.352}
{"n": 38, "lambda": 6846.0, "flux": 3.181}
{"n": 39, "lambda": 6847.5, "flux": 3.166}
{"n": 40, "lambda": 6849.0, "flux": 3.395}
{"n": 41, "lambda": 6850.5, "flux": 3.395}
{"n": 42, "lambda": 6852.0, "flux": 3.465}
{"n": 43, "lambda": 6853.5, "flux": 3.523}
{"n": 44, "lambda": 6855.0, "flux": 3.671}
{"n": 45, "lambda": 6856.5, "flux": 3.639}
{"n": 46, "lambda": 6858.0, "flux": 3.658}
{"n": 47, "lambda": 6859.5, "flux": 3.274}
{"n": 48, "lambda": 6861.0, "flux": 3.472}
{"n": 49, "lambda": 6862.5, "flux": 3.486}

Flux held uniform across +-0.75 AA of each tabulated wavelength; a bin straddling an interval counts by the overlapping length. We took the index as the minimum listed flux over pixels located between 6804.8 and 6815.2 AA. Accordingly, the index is 3.157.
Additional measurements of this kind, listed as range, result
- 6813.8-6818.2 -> 3.45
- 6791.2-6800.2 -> 3.233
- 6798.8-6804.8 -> 3.347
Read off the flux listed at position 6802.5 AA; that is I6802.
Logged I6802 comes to 3.347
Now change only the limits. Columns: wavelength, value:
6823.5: 3.469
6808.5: 3.216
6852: 3.465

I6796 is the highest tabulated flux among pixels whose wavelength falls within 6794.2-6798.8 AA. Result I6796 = 3.537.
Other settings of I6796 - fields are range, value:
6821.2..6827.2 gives 3.622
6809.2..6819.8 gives 3.656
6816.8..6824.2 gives 3.479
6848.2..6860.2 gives 3.671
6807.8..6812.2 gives 3.575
